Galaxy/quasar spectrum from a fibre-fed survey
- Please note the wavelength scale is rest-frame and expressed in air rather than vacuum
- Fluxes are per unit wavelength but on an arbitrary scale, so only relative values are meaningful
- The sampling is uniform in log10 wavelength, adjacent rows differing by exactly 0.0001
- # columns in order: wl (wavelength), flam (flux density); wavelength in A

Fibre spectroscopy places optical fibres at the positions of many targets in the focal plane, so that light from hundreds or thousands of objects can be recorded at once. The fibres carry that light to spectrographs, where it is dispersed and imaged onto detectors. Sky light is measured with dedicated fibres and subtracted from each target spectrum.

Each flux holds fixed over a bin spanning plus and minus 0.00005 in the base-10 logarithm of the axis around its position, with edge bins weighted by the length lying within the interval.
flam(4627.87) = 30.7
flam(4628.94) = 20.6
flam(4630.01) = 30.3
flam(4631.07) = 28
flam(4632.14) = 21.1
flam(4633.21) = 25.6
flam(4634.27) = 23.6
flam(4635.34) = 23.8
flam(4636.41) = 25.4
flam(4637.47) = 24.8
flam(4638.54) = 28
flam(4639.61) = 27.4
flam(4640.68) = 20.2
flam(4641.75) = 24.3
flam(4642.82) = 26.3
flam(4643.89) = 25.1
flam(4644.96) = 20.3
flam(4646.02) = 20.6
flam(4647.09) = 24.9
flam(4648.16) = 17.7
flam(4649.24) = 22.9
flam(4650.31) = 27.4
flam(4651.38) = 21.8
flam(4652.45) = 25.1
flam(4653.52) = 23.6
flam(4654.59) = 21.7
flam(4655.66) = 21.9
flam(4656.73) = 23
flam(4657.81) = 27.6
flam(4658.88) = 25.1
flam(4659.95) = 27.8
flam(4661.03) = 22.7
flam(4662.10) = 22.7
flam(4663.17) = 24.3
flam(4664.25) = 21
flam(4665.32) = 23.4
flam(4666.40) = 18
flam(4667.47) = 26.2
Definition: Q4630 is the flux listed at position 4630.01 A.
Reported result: 30.3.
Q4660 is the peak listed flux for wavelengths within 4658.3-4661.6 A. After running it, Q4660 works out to 27.8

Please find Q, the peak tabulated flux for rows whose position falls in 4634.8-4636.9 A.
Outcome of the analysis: 25.4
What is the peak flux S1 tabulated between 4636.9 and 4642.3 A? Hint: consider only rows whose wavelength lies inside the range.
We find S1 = 28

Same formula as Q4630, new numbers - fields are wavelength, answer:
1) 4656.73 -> 23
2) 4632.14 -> 21.1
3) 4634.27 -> 23.6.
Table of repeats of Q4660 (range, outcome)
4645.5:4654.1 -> 27.4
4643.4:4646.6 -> 25.1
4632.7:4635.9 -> 25.6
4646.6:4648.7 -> 24.9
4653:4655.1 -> 23.6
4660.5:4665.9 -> 24.3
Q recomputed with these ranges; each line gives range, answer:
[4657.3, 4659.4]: 27.6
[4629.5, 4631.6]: 30.3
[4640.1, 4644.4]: 26.3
